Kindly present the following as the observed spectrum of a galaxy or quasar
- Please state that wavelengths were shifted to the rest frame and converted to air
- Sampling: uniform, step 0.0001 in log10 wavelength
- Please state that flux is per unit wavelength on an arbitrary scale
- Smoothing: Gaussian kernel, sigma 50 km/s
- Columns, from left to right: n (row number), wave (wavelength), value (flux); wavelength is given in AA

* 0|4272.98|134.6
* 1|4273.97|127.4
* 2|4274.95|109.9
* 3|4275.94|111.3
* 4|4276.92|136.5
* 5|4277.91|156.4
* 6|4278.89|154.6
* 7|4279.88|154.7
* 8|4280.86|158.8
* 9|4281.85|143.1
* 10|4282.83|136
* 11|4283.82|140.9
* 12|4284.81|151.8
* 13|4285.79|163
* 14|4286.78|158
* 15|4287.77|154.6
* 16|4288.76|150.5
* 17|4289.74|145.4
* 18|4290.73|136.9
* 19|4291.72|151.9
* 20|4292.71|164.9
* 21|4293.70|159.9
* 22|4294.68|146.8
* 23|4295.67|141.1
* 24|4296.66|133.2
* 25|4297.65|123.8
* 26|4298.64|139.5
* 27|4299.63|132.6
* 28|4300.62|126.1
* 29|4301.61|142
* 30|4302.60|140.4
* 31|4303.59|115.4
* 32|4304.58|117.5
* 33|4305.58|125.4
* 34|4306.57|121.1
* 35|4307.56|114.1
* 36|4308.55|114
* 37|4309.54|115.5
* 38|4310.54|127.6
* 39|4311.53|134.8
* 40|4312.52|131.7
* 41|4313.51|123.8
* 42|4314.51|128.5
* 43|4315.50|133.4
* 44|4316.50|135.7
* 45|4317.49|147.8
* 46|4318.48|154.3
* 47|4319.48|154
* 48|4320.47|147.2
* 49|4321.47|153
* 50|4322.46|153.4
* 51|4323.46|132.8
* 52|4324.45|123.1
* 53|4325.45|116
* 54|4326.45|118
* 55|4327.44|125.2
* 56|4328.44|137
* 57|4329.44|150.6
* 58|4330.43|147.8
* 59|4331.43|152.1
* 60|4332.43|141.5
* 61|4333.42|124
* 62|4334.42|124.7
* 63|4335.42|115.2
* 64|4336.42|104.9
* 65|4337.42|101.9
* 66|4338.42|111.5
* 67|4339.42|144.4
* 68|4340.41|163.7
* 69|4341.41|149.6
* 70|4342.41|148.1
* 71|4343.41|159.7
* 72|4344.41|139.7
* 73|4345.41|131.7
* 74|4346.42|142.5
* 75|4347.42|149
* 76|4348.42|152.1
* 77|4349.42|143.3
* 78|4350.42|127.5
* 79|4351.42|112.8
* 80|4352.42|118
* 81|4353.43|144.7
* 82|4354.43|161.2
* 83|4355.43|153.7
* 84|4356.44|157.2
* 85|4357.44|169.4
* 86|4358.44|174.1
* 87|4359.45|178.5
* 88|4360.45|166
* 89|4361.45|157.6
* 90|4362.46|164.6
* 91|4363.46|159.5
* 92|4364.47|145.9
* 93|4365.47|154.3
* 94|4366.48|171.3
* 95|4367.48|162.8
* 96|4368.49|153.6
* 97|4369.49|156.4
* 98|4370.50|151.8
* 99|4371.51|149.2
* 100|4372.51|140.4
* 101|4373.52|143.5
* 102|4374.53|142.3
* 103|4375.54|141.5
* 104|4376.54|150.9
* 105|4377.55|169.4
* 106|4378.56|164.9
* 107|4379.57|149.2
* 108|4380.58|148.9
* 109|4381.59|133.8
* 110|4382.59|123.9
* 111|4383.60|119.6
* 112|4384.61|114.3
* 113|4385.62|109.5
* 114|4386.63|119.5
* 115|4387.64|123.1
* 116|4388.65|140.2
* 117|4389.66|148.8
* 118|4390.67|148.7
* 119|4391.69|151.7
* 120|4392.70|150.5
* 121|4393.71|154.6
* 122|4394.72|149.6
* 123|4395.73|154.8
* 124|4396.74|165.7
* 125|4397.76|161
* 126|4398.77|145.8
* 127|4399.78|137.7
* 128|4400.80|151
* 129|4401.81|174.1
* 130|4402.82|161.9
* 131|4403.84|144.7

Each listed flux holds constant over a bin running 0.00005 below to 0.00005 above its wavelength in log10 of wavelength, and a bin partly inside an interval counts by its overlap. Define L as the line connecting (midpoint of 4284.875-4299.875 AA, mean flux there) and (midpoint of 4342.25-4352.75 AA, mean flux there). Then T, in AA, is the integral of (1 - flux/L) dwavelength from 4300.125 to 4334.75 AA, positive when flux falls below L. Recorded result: 2.5 AA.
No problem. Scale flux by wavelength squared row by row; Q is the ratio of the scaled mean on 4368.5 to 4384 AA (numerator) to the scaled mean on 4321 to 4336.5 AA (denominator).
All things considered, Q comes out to 1.12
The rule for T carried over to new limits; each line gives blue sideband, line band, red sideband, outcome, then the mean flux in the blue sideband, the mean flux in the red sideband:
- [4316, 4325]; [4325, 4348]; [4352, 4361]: 2.4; 144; 158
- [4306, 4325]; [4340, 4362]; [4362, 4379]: -0.4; 134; 154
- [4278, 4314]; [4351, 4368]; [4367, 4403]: -1.4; 139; 146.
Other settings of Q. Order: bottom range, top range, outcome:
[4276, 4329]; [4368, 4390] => 1.05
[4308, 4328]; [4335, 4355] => 1.03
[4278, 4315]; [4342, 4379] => 1.13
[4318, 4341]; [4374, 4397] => 1.08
